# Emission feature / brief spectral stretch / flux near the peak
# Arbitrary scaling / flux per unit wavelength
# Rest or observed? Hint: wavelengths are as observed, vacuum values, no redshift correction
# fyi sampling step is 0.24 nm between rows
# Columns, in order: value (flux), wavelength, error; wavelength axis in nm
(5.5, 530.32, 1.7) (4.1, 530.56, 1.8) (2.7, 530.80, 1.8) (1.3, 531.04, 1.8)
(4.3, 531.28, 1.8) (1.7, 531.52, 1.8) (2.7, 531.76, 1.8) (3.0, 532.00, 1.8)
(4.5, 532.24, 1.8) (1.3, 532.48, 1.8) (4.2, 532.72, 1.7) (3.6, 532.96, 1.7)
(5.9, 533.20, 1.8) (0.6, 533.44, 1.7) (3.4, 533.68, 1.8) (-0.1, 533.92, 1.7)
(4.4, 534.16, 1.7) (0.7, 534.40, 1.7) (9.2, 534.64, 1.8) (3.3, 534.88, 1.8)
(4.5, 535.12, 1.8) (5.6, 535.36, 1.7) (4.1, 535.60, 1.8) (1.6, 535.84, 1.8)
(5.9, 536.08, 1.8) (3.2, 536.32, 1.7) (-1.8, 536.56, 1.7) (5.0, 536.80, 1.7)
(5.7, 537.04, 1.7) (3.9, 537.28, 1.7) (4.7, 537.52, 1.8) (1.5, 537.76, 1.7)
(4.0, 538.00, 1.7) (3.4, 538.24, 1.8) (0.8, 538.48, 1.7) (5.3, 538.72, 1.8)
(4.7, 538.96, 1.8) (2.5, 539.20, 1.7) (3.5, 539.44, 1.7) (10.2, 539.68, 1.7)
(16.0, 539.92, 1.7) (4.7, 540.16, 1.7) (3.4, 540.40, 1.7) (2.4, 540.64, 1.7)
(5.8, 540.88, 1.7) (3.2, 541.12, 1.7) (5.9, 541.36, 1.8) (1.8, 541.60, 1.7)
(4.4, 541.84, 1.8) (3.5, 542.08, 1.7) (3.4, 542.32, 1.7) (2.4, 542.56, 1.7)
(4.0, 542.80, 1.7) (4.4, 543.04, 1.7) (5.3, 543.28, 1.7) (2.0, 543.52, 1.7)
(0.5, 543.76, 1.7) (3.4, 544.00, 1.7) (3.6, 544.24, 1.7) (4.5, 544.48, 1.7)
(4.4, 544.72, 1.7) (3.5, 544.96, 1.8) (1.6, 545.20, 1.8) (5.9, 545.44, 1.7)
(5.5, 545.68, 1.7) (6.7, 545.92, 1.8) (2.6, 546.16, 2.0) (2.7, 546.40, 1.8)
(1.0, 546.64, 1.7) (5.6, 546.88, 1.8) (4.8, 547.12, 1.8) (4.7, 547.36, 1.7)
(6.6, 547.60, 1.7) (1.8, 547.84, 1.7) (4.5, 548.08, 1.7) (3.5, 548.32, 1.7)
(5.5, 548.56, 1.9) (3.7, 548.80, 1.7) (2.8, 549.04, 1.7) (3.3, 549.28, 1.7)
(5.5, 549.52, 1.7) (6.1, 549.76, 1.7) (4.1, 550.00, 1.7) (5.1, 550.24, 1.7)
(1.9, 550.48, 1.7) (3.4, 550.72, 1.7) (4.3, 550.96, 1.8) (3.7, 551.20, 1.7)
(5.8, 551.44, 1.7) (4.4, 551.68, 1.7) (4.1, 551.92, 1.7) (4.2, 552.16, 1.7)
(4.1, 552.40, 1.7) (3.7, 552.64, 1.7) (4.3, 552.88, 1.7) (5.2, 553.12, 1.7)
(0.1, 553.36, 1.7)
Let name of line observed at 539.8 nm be [O III] 5007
